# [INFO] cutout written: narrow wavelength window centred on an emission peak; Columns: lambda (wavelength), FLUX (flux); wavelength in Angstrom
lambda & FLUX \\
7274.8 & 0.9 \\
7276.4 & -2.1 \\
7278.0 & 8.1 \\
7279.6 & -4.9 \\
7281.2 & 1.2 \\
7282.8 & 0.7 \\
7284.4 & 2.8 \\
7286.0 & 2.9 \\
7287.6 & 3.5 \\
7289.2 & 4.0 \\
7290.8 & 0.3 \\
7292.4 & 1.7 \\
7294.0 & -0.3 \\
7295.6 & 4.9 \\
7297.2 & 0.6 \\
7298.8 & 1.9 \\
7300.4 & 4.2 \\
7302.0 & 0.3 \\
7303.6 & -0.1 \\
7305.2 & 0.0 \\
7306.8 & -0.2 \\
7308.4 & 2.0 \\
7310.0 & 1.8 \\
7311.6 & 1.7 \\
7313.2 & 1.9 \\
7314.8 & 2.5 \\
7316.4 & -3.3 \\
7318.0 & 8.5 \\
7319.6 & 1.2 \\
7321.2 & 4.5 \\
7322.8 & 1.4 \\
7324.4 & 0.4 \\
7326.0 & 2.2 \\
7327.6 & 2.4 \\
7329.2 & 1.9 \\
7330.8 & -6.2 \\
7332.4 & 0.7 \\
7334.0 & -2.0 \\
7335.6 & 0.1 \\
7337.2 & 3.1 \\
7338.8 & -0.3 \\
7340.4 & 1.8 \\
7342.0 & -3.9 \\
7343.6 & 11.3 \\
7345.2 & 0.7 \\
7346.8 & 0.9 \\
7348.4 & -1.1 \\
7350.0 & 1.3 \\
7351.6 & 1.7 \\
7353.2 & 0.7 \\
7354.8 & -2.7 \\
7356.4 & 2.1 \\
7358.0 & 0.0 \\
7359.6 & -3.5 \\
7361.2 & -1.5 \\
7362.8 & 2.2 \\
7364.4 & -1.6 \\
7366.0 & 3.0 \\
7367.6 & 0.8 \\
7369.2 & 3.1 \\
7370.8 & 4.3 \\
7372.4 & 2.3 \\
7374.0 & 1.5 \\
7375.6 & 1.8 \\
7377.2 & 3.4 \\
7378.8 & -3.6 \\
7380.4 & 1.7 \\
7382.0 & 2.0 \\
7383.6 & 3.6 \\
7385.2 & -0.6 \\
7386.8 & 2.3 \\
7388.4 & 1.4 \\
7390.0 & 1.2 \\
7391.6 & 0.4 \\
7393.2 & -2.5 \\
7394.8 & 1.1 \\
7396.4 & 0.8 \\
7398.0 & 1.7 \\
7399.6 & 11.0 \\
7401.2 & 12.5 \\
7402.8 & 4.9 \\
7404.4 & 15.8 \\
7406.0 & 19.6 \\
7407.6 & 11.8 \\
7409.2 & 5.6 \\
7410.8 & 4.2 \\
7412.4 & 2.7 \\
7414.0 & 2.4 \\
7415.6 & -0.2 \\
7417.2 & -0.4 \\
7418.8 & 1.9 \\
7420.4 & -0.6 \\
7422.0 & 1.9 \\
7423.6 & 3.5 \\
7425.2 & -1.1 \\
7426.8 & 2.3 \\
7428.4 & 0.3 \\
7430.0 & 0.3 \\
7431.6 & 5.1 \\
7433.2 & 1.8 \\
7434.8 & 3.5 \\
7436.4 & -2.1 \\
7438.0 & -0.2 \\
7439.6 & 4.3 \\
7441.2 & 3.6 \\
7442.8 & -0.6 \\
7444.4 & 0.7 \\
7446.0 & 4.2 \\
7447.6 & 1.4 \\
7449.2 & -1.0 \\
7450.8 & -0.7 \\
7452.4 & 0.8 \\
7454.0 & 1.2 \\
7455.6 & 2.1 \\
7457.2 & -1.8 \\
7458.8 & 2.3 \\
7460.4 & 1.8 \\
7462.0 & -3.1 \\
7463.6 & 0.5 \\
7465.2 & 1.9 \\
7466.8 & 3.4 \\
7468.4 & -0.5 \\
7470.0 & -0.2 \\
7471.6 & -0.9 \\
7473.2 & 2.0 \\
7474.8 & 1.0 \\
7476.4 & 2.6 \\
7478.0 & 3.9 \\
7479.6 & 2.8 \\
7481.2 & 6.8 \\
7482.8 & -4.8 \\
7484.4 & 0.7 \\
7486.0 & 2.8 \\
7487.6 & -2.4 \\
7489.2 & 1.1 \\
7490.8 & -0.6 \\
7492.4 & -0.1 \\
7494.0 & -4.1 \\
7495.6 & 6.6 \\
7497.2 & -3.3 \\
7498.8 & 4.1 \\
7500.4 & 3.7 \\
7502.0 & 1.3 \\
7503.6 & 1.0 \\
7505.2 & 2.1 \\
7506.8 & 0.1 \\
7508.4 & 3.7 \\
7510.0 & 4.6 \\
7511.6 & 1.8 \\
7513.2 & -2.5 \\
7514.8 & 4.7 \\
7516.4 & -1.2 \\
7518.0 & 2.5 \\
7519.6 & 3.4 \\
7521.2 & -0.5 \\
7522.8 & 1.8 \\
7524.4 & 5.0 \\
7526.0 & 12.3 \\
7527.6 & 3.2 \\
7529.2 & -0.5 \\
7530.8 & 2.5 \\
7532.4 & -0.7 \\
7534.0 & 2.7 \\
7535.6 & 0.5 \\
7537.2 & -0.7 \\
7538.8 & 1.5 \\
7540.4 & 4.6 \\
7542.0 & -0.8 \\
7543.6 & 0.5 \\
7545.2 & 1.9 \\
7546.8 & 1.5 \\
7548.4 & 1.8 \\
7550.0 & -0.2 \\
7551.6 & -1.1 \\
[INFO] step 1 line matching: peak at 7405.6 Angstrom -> [O II] 3727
